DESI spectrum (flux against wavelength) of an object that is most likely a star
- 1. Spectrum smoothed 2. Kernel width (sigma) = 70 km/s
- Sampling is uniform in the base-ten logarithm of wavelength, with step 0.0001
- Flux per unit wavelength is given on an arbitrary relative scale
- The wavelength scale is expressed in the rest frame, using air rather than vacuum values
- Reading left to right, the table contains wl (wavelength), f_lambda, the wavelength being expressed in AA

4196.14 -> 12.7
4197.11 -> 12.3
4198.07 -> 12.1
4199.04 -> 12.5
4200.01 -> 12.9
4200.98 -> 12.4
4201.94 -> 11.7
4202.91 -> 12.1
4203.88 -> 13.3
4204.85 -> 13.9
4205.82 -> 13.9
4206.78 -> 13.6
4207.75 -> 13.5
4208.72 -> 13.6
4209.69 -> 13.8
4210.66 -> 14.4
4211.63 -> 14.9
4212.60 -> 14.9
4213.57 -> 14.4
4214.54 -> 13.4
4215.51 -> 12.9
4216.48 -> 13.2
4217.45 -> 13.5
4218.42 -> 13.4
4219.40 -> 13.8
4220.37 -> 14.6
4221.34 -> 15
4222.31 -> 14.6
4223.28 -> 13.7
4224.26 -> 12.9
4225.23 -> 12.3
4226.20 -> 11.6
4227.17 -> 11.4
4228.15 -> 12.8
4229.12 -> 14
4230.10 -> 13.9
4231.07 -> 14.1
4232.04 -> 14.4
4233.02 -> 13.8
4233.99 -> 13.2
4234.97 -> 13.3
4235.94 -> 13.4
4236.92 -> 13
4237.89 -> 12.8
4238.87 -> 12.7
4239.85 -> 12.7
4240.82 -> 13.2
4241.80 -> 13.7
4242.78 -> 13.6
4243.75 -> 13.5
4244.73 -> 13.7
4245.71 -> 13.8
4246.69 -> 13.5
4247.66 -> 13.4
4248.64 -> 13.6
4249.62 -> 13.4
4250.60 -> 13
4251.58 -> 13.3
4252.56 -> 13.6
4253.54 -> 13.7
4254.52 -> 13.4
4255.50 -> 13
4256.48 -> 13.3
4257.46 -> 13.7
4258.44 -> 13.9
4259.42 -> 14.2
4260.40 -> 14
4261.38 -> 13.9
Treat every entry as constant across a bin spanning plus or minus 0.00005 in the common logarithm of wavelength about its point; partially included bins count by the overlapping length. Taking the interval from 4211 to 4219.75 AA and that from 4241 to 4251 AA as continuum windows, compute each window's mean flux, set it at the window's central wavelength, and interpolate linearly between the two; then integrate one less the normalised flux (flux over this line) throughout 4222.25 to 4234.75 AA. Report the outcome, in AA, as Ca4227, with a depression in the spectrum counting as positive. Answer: 0.4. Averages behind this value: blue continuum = 13.8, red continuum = 13.5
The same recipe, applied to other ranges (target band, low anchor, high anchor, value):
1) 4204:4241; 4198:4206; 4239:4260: -1.40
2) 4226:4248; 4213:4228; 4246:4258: 0.15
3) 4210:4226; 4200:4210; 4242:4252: -0.69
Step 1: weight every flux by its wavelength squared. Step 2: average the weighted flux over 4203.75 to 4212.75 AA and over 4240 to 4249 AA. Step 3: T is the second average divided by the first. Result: 1.0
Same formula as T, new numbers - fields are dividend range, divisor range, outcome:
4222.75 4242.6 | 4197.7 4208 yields 1.03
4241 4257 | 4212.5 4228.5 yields 1.02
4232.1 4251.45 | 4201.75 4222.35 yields 0.98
